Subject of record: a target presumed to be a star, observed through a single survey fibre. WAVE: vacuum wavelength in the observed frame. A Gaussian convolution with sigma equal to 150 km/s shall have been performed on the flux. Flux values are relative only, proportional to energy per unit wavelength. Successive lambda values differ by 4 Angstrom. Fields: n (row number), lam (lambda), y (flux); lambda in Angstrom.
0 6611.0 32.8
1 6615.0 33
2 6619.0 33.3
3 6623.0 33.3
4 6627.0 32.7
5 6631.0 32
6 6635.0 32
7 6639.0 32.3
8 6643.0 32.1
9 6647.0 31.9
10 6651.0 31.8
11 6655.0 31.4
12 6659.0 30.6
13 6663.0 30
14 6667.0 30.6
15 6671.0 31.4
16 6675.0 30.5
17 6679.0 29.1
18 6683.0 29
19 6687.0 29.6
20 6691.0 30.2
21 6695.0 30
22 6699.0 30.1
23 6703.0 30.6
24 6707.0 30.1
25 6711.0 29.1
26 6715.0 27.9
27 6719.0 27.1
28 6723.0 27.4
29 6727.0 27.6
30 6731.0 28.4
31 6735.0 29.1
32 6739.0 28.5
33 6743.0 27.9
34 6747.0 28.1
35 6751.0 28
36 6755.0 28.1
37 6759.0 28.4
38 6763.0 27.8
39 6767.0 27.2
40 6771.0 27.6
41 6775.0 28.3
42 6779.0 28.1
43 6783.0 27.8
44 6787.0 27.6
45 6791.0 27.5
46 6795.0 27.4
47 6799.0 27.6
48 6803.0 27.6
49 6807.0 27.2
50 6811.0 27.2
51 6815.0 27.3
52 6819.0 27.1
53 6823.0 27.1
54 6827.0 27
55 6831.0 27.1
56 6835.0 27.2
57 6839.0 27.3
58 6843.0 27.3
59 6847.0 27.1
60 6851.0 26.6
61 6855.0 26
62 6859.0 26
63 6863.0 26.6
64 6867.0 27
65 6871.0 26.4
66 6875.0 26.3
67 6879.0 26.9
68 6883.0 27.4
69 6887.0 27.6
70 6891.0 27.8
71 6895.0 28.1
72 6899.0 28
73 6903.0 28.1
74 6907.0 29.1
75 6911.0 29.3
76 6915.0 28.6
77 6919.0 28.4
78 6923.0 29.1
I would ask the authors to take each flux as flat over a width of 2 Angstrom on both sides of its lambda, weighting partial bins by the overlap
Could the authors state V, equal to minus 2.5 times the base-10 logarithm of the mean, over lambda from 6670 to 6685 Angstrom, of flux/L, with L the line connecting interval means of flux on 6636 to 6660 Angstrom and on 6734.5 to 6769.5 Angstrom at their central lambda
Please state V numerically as 0.03 mag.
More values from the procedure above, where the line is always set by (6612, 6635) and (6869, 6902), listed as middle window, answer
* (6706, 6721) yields 0.09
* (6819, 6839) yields 0.05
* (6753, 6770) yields 0.08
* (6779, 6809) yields 0.06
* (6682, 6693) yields 0.06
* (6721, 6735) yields 0.10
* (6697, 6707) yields 0.03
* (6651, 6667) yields 0.04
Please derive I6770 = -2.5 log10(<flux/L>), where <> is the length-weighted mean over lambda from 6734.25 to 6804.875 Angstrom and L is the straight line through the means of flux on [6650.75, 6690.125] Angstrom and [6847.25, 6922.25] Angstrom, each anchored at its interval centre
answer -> 0.04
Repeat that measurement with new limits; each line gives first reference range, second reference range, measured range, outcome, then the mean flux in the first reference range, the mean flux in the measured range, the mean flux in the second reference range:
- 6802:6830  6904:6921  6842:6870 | 0.05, 27.2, 26.6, 28.8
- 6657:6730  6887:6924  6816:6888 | 0.07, 29.5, 26.9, 28.4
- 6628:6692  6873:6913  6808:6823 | 0.07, 30.9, 27.2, 27.9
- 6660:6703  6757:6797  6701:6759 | 0.02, 30.1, 28.4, 27.8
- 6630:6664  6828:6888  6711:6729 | 0.09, 31.6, 27.7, 26.8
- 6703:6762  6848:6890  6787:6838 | 0.00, 28.3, 27.3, 26.7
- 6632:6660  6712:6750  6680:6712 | -0.01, 31.8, 29.8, 28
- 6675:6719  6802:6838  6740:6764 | 0.01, 29.5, 28.1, 27.2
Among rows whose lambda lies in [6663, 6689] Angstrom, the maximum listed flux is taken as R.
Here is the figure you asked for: 31.4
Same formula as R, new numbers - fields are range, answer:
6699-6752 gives 30.6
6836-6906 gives 28.1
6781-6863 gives 27.8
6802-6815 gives 27.6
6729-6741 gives 29.1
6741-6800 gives 28.4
